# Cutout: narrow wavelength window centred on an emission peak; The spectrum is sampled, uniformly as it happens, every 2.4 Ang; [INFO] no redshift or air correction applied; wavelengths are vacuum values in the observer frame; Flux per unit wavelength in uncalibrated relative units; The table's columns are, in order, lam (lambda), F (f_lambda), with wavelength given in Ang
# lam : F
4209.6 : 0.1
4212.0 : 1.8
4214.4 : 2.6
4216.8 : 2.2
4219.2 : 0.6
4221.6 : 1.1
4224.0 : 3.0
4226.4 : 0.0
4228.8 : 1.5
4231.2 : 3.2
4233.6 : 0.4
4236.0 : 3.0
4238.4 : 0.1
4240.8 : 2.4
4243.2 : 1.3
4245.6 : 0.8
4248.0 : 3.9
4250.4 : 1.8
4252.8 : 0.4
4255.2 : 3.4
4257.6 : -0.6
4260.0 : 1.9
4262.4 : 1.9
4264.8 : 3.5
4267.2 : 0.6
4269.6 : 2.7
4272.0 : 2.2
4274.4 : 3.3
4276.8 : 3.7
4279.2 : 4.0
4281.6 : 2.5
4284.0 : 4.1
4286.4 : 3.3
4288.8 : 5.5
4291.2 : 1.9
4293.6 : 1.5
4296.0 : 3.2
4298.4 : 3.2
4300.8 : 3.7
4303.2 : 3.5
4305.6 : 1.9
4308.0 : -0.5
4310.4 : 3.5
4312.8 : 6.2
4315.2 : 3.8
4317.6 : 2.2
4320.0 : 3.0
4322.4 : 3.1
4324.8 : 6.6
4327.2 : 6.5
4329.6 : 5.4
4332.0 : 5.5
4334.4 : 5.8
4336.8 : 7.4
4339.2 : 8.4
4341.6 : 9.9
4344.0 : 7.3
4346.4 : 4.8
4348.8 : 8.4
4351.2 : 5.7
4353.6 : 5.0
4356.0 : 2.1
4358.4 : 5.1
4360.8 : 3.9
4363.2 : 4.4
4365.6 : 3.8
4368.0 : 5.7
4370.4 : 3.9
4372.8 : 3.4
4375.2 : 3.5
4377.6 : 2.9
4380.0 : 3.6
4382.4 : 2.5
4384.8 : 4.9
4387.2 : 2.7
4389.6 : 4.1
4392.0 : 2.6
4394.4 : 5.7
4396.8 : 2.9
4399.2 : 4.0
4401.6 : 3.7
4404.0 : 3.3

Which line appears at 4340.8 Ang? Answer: Lyman alpha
